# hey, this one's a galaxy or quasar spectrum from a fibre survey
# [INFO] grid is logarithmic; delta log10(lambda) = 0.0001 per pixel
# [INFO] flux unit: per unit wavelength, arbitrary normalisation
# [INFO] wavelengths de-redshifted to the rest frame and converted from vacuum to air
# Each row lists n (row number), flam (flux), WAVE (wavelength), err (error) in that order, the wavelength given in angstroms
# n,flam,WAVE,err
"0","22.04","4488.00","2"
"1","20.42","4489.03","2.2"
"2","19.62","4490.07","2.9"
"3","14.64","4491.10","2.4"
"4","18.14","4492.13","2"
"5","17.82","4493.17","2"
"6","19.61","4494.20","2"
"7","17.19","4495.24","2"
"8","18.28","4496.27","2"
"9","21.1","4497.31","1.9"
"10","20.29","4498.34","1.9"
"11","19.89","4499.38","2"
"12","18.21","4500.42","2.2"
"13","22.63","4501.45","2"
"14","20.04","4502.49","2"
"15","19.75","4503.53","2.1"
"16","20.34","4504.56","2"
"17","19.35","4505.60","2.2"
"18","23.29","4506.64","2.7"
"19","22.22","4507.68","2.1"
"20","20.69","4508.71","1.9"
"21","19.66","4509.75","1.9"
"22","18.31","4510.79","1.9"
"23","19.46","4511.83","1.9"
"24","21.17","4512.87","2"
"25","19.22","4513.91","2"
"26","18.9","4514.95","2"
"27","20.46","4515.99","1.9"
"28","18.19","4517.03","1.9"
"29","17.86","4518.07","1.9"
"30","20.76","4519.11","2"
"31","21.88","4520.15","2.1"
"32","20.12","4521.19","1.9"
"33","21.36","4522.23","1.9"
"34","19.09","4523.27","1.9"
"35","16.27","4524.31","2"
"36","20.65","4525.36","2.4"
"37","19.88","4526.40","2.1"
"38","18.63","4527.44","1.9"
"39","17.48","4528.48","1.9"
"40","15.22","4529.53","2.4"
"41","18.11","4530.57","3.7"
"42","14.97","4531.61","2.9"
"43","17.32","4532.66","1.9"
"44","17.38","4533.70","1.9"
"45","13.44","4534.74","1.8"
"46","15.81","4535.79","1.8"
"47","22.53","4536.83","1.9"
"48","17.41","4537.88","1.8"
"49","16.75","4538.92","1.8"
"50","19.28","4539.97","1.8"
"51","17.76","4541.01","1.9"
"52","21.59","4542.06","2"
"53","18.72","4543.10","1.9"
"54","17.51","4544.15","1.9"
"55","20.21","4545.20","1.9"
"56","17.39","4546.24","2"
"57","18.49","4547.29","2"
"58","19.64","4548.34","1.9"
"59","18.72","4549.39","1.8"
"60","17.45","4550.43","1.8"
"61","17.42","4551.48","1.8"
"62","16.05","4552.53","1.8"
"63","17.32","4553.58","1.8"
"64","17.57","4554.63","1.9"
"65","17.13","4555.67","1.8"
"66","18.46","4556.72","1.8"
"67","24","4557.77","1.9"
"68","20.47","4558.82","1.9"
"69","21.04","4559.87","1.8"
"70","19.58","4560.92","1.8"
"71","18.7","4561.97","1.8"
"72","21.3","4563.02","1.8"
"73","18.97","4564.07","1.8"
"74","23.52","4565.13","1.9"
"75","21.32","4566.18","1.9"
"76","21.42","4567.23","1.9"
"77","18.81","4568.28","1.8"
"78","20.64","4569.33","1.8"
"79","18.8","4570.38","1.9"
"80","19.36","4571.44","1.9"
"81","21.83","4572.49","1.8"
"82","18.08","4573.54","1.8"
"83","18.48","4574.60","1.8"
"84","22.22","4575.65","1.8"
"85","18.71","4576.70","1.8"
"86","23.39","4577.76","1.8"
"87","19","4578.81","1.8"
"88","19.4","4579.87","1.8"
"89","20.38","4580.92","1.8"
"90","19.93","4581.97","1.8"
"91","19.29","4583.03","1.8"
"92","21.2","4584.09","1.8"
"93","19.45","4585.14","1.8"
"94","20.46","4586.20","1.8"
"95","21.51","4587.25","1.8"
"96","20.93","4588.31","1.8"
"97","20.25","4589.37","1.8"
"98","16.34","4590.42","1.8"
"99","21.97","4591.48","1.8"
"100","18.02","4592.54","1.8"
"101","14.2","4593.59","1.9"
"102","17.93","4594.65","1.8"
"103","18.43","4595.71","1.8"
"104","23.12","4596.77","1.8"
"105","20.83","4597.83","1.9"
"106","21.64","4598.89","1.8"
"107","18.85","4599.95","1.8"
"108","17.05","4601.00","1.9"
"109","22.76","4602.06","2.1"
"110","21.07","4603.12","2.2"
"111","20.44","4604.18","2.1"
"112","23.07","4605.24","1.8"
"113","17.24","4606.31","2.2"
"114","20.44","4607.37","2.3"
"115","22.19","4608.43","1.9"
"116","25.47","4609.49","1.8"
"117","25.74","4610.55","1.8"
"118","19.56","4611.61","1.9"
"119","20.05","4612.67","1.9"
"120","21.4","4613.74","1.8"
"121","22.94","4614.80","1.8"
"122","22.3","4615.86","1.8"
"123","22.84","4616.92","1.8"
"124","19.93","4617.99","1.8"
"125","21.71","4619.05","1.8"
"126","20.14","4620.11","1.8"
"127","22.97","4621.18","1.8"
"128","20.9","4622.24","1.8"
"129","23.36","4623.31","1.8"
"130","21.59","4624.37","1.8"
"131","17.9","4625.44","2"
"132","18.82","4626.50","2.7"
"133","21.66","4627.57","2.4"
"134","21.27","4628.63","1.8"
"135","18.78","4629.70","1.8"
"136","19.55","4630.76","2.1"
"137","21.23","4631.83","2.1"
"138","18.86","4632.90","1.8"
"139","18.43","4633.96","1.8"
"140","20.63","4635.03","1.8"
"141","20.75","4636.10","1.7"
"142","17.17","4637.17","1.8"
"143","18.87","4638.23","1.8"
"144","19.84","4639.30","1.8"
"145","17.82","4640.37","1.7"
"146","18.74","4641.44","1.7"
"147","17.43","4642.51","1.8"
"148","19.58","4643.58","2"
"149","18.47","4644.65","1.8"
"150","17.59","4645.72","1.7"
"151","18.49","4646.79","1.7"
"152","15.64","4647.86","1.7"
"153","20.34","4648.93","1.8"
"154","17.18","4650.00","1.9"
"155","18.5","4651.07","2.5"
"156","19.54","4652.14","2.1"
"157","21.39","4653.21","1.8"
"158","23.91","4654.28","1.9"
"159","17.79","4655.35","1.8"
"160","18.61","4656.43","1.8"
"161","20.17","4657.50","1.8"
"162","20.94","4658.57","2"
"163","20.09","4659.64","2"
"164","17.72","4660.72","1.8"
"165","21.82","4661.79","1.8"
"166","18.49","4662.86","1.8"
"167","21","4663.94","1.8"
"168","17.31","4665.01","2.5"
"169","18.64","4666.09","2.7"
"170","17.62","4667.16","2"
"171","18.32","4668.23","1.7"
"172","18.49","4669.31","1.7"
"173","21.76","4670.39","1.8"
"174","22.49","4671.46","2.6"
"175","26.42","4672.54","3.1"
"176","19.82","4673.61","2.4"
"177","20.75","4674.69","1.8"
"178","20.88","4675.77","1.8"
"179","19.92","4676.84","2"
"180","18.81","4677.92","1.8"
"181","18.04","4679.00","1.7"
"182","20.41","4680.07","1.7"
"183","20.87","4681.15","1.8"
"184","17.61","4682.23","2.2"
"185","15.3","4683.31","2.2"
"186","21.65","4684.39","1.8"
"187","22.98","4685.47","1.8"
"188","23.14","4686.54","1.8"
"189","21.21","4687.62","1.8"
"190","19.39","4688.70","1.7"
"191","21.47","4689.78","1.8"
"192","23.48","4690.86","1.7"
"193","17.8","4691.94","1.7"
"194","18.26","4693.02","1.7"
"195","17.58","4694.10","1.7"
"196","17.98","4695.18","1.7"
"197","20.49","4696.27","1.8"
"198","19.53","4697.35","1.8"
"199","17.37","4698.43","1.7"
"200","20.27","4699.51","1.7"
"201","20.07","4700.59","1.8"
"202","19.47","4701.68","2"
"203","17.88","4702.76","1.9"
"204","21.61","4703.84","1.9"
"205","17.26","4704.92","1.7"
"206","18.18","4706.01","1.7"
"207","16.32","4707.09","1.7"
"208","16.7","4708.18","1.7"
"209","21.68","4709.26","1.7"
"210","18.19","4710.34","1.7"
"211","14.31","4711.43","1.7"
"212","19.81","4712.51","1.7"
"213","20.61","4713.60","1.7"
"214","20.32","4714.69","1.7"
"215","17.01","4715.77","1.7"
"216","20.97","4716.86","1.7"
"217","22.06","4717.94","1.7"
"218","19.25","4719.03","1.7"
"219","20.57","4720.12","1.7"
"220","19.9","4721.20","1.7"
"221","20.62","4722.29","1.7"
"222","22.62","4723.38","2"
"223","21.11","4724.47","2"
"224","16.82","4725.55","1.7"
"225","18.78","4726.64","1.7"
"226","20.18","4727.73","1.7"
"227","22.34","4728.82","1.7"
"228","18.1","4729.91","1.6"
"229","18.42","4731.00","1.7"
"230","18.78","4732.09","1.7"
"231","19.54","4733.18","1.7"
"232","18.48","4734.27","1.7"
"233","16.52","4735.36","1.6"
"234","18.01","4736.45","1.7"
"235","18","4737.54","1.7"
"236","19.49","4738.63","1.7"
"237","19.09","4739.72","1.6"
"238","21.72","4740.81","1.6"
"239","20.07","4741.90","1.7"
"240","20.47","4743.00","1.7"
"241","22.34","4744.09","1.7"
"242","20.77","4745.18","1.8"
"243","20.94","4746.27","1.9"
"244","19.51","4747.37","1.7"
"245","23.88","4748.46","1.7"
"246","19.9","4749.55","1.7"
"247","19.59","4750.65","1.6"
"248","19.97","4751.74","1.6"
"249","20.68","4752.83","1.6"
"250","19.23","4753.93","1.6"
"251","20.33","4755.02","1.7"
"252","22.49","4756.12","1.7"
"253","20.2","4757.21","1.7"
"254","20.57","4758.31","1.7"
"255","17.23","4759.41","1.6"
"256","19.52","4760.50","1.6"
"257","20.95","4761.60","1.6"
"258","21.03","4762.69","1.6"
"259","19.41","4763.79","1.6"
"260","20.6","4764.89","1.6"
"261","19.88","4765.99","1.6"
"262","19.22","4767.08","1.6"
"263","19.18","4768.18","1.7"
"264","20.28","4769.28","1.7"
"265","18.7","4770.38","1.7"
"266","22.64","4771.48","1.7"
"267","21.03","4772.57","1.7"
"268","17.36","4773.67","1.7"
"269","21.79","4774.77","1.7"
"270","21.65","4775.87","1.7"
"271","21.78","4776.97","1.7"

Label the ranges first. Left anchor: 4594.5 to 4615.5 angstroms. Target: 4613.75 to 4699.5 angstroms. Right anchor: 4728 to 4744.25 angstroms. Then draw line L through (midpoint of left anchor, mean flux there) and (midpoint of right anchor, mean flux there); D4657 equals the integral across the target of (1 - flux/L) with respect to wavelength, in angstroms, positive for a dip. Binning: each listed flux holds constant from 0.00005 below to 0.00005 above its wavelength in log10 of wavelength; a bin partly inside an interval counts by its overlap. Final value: 2.2 angstroms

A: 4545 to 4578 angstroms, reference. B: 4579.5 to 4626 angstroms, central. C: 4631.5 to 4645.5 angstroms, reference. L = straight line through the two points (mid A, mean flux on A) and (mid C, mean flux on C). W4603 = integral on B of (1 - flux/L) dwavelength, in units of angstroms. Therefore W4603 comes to -3.3 angstroms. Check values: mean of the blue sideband 19.5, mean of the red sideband 19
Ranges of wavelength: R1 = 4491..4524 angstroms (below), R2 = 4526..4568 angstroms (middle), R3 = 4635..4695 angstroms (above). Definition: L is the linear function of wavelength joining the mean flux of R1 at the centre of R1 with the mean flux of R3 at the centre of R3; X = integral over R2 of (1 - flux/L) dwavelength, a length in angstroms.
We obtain 2.2 angstroms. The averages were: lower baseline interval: 19.7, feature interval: 18.7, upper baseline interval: 19.6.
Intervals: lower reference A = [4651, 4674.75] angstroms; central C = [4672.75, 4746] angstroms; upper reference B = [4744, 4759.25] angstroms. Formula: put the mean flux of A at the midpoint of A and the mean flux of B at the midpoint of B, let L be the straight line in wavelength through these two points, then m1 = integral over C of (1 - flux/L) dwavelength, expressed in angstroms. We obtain 2.79 angstroms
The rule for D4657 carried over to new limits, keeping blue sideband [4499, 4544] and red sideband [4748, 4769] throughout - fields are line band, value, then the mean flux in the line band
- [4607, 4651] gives -1.3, 20.2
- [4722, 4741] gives 0.7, 19.3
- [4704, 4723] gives 0.8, 19.1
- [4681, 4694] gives -0.2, 20.2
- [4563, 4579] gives -0.9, 20.4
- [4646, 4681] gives 0.0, 19.7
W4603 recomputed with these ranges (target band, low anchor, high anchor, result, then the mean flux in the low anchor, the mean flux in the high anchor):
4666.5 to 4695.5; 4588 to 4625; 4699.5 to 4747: -0.3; 20.8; 19.4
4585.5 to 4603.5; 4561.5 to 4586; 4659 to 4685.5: 0.4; 20.2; 19.8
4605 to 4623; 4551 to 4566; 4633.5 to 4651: -2.7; 19.4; 18.6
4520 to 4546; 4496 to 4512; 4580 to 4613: 2.5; 20.3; 20.3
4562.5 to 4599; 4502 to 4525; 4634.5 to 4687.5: -0.4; 19.9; 19.6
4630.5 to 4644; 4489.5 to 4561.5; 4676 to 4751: 0.1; 18.9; 19.6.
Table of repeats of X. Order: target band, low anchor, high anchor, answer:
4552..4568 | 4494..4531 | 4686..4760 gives -0.13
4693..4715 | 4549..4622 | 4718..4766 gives 1.40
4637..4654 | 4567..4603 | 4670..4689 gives 1.43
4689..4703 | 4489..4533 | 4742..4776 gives 0.47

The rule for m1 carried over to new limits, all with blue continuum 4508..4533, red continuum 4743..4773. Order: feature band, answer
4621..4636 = -0.56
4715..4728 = 0.11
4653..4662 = -0.17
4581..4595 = 0.01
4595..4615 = -1.65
